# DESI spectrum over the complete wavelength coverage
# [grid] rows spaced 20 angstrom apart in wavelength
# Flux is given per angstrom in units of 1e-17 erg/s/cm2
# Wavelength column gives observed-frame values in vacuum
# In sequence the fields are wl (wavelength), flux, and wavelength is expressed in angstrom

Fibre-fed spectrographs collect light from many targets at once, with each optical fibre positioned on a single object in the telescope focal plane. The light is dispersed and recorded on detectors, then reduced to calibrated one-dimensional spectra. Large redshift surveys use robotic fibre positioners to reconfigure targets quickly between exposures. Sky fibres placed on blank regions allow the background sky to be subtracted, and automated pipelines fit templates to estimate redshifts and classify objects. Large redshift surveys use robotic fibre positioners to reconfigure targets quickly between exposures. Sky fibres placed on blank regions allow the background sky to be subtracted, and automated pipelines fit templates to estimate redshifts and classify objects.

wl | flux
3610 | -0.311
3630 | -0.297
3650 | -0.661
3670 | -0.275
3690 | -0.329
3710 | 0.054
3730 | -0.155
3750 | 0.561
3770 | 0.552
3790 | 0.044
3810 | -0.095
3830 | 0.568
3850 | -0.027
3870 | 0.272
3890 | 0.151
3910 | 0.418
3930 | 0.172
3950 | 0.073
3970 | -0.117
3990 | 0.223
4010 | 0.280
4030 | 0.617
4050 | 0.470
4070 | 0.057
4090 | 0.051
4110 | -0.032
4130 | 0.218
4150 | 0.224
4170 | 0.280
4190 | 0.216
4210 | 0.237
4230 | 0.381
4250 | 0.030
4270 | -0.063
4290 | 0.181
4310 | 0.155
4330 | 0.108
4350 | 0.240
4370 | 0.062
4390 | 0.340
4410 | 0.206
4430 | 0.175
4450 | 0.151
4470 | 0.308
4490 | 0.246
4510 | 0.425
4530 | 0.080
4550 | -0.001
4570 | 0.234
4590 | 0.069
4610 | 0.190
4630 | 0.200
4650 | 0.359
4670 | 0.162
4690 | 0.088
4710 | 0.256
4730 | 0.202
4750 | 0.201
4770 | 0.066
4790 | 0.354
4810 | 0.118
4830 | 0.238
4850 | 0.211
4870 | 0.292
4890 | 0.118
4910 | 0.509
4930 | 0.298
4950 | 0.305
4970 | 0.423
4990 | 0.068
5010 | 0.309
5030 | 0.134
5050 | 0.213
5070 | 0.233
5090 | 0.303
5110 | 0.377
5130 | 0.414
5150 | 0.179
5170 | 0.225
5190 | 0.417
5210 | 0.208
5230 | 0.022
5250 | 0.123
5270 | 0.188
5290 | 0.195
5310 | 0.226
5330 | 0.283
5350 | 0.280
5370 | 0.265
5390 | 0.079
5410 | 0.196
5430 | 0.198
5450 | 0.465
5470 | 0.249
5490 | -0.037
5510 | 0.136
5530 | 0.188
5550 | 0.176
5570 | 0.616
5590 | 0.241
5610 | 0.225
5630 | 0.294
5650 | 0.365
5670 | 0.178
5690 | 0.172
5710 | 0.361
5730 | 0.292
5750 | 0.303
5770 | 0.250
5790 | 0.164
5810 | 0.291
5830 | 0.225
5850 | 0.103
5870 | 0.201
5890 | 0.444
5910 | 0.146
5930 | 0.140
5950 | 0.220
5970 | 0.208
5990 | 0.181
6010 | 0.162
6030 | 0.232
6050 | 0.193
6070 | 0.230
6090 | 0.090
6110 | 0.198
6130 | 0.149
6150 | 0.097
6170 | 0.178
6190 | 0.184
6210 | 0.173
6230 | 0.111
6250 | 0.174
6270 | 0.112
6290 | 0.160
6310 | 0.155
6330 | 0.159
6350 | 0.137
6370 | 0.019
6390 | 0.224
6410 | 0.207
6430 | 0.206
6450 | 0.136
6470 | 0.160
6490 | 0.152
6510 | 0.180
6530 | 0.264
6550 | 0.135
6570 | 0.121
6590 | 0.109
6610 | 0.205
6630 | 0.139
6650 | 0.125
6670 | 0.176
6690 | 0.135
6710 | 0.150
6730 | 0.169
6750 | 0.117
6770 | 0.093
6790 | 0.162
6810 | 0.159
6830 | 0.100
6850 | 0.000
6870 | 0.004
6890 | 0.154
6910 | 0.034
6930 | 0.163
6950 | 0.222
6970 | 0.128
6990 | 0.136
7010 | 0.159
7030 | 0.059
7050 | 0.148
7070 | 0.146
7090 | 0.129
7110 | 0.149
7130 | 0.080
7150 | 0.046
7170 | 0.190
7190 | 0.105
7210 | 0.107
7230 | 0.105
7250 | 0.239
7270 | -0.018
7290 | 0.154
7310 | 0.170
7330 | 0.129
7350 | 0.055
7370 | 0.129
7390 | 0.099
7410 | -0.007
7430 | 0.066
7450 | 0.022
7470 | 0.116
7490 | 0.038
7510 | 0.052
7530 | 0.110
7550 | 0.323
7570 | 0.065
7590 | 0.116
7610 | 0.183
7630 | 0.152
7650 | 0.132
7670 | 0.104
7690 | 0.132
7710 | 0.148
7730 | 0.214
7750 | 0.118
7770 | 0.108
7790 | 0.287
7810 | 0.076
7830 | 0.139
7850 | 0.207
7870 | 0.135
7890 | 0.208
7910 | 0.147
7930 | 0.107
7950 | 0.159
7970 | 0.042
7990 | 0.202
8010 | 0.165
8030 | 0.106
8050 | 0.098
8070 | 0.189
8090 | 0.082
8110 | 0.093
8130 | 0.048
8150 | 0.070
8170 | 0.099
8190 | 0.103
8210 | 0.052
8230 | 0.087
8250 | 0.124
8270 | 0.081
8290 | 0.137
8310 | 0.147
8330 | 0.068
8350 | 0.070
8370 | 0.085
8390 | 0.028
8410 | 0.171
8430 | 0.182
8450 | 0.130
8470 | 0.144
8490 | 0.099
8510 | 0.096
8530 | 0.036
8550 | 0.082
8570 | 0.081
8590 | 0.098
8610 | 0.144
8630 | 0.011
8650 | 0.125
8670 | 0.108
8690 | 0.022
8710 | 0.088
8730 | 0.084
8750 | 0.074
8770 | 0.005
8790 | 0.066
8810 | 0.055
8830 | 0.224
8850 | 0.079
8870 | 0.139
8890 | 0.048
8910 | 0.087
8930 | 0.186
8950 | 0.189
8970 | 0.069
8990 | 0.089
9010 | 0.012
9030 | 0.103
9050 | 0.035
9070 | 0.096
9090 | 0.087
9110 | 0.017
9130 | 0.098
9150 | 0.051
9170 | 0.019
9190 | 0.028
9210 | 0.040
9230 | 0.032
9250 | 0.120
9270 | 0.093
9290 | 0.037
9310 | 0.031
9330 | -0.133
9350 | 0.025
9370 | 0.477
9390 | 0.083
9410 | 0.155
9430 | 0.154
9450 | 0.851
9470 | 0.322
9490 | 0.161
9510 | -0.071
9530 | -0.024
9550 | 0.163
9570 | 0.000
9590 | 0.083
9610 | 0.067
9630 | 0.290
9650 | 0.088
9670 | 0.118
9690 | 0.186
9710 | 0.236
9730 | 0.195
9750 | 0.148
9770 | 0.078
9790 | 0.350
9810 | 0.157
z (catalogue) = 0.150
